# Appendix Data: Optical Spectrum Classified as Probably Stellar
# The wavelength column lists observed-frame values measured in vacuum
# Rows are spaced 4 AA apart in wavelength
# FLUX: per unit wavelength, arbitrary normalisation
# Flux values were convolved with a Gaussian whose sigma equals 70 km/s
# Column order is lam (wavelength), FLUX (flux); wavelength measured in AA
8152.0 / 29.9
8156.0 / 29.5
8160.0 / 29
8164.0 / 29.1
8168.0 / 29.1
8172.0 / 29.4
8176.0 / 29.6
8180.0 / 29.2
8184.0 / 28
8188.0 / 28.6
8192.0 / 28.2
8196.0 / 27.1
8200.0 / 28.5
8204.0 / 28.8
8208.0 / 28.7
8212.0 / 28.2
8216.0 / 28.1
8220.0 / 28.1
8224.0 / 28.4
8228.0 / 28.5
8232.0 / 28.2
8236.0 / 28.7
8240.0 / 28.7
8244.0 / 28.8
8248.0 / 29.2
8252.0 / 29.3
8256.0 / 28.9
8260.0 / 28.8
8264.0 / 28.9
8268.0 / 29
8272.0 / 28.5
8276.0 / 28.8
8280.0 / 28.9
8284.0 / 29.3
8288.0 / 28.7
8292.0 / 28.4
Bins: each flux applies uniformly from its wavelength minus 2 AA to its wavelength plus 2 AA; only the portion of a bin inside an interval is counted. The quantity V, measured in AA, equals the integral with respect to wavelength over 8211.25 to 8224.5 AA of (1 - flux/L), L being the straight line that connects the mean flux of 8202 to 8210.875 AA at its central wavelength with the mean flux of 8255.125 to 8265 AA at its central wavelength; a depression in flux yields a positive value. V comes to 0.3 AA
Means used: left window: 28.7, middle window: 28.2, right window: 28.9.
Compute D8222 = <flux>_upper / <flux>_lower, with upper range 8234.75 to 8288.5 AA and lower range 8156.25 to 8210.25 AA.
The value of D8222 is 1.01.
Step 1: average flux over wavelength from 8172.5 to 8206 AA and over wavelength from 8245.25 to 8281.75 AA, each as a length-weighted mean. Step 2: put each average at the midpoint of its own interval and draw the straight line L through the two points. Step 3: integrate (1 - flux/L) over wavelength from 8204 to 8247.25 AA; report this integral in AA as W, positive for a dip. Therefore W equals 0.4 AA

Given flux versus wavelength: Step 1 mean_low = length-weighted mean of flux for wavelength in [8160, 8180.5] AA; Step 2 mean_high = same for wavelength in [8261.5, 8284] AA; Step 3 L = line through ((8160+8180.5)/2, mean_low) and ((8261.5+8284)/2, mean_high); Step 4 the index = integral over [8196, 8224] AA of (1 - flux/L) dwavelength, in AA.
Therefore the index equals 0.8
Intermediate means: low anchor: 29.3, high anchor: 28.9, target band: 28.3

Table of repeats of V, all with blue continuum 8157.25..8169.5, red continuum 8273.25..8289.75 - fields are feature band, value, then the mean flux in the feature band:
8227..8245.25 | 0.25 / 28.6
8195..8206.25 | 0.31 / 28.2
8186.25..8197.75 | 0.43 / 28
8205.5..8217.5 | 0.27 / 28.4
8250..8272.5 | 0.01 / 28.9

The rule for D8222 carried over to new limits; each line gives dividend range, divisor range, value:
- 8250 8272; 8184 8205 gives 1.03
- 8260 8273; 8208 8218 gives 1.02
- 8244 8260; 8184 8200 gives 1.04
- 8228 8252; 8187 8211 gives 1.02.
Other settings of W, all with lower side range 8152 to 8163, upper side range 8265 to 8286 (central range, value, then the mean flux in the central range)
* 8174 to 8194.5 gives 0.4 AA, 28.7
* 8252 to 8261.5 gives 0.0 AA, 28.9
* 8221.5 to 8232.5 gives 0.3 AA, 28.4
